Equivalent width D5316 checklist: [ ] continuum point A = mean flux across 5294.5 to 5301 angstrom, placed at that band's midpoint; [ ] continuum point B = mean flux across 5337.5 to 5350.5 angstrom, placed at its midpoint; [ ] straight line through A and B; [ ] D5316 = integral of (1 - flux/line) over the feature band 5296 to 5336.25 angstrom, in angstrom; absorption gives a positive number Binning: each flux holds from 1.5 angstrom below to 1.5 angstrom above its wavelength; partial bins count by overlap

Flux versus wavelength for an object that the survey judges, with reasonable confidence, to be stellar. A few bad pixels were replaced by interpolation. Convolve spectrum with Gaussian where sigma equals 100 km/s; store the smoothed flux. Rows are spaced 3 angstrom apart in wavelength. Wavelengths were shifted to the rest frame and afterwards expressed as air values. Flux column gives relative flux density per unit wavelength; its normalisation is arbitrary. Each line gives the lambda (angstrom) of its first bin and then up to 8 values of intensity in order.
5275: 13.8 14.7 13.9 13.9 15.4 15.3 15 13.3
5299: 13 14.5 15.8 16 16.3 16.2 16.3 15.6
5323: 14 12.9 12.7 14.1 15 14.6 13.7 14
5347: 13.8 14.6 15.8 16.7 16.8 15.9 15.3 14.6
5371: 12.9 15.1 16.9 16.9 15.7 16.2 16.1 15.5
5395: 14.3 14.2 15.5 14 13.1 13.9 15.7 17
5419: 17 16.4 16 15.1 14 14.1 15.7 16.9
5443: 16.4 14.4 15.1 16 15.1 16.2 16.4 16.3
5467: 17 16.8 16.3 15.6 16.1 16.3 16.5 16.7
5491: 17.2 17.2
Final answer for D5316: -3.47 angstrom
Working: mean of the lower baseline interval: 13.3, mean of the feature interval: 14.7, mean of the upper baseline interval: 14.1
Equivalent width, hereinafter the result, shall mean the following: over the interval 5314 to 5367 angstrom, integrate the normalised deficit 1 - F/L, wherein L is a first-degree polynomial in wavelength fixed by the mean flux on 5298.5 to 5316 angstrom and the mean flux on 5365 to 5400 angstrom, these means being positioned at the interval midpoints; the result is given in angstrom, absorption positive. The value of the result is 1.87 angstrom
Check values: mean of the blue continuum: 15.5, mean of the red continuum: 15.3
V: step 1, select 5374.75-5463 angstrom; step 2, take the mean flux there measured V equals 15.5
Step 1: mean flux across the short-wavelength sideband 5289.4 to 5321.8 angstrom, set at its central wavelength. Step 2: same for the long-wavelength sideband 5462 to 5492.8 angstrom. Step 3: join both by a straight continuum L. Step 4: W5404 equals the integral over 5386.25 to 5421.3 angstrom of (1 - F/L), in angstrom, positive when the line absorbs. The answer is 1.6 angstrom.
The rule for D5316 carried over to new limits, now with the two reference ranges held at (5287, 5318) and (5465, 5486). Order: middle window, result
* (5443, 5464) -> 0.73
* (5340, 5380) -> 1.02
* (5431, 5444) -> 0.45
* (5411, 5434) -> 0.39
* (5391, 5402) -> 0.69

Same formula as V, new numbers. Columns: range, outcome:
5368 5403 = 15.3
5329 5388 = 15.1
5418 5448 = 15.6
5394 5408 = 14.3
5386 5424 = 15.3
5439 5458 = 15.7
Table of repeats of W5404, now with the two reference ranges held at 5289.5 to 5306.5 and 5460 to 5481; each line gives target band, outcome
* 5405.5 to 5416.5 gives 0.7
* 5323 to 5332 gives 0.9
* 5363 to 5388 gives -0.3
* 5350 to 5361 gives -0.8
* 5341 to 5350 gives 0.6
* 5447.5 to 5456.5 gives 0.4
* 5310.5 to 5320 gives -1.0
